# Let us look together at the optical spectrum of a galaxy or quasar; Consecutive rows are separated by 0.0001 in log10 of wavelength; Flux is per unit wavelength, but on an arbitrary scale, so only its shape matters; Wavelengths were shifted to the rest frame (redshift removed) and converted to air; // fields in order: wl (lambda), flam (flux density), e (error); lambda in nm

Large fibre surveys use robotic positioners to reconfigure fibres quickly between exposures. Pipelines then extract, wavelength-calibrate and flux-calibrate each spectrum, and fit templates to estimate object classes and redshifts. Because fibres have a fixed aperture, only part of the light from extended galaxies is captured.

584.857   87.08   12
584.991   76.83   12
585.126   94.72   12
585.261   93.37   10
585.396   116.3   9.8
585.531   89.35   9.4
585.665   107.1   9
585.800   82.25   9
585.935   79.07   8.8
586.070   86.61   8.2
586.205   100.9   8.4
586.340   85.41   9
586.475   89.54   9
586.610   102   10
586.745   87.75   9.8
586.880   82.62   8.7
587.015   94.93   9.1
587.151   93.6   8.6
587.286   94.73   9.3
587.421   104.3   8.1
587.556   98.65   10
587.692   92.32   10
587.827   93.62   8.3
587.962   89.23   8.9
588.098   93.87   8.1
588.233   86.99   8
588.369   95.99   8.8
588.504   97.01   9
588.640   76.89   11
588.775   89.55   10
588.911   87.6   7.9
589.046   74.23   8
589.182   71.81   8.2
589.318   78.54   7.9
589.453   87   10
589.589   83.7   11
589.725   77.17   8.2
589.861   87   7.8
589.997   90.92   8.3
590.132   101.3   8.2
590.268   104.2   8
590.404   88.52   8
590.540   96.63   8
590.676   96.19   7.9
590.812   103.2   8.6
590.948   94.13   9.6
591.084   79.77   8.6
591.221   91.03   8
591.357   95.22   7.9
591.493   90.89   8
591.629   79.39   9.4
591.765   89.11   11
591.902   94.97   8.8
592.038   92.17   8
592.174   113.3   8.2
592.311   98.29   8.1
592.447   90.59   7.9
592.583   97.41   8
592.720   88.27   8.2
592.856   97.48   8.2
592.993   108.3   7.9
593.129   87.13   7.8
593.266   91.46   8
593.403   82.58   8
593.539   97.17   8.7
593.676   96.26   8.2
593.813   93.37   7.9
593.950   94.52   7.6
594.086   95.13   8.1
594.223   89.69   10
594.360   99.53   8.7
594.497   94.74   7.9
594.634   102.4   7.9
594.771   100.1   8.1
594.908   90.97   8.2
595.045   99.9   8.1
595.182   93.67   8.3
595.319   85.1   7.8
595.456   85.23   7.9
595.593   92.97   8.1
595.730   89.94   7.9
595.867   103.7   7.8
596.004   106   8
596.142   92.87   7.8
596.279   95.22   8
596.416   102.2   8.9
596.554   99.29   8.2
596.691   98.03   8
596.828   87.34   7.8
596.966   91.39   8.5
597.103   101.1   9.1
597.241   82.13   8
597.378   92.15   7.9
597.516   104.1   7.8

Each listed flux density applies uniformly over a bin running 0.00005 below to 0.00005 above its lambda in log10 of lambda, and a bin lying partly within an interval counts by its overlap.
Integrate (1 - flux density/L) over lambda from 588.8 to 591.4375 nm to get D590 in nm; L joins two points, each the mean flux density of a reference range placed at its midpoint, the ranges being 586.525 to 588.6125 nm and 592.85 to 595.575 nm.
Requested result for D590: 0.14 nm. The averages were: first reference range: 93.5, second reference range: 94.1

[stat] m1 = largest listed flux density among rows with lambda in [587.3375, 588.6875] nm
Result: 104.3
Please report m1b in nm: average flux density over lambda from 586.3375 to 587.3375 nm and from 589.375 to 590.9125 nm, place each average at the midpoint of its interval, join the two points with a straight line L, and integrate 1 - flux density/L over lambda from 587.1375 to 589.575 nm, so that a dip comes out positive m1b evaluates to 0.08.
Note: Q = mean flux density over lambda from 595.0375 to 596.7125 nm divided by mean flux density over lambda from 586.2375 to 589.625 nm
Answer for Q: 1.1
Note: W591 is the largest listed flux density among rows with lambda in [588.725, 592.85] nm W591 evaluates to 113.3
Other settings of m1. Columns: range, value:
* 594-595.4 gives 102.4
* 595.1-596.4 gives 106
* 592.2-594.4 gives 108.3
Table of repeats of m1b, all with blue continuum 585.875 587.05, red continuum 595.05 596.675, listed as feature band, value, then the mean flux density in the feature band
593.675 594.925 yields -0.02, 95.8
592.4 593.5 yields 0.01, 93.1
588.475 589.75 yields 0.13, 82.1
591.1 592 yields 0.03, 89.5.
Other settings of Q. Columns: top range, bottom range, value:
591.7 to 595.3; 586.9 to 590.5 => 1.06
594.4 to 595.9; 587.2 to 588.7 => 1.01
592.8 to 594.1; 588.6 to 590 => 1.15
